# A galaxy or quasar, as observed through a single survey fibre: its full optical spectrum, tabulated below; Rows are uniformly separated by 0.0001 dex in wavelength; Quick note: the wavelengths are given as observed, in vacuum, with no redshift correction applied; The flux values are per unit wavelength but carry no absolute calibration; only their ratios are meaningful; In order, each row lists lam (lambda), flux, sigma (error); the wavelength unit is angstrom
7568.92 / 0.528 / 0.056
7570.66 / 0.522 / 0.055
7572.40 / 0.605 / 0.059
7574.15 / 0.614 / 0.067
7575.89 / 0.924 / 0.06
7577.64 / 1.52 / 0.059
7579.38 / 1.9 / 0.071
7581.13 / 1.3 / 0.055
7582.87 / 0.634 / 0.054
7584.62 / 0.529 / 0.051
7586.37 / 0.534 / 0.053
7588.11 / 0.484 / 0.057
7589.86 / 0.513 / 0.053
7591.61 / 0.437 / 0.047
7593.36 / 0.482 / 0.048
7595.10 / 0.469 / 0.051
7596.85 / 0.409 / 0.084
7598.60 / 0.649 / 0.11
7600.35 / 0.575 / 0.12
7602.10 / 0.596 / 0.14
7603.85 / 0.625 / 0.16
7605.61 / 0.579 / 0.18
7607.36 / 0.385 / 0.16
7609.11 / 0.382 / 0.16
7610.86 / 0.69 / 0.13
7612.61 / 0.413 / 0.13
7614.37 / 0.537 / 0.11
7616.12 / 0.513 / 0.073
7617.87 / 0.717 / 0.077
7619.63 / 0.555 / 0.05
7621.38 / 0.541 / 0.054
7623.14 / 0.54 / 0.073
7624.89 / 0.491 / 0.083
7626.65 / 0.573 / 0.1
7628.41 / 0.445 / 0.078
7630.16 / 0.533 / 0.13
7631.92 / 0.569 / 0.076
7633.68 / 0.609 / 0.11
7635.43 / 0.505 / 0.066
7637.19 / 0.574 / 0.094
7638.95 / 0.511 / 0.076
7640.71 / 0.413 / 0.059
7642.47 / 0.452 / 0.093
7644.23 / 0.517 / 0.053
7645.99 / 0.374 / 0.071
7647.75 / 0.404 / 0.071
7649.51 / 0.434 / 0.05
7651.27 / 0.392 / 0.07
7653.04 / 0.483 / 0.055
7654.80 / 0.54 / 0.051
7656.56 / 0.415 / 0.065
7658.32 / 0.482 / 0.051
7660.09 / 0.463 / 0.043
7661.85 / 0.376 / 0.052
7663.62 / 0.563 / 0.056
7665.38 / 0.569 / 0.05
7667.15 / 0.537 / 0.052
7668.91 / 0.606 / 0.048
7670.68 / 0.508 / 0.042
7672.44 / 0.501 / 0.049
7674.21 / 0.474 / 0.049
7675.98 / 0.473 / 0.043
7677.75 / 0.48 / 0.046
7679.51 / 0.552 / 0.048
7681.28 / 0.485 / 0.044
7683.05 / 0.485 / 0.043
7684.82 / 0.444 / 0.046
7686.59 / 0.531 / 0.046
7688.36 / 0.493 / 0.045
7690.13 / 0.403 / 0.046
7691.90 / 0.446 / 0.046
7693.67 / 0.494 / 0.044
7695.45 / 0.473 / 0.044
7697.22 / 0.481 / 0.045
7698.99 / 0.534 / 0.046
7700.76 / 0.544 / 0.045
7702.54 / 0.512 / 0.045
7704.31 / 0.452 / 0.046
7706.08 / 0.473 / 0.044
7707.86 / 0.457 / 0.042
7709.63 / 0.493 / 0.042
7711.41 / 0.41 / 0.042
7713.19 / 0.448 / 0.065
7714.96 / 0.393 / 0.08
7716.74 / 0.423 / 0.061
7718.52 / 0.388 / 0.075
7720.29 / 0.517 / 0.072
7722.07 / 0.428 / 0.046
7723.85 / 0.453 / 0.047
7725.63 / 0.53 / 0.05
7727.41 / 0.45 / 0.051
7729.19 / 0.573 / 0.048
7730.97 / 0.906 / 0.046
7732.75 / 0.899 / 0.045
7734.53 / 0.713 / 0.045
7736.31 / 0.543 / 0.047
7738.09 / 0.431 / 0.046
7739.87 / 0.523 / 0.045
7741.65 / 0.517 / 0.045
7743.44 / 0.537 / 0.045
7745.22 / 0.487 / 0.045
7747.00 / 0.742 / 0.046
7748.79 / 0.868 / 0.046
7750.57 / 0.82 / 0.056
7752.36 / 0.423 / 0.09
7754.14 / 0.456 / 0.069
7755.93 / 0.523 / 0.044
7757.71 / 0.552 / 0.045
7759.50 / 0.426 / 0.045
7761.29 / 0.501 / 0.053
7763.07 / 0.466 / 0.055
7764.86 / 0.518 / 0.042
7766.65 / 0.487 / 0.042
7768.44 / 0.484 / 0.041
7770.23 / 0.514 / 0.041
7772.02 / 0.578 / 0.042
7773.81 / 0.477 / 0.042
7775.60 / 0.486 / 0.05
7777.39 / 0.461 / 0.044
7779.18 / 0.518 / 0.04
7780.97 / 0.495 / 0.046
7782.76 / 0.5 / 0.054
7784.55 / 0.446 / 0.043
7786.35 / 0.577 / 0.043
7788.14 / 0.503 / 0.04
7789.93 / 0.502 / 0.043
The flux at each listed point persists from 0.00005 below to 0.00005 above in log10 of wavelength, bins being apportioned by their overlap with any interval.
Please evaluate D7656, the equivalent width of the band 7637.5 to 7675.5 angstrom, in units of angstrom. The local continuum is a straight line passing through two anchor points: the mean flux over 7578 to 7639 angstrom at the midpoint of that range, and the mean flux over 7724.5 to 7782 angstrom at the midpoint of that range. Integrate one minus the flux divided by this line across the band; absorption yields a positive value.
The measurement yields 7.10 angstrom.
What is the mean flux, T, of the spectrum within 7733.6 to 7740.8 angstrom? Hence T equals 0.555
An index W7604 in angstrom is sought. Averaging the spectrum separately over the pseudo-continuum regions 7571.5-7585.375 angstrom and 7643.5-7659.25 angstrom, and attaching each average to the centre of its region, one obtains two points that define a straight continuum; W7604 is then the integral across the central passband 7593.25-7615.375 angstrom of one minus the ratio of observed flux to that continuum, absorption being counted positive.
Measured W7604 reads 7.7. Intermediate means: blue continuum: 1.01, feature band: 0.524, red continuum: 0.448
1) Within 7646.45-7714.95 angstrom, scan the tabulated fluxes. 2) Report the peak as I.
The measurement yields 0.606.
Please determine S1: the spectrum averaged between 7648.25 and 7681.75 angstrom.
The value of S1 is 0.49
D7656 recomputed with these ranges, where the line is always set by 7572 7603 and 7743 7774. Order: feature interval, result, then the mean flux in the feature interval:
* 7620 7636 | 3.6 angstrom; 0.535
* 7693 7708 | 2.9 angstrom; 0.493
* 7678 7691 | 3.0 angstrom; 0.485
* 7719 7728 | 1.8 angstrom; 0.473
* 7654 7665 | 3.0 angstrom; 0.477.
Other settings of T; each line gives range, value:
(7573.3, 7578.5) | 1.02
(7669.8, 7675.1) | 0.494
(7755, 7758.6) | 0.537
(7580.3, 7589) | 0.693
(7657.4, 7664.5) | 0.471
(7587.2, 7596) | 0.478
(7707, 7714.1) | 0.452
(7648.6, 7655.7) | 0.462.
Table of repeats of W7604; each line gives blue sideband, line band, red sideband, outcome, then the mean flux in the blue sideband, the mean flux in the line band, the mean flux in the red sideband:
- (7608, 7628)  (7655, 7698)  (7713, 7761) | 4.43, 0.537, 0.49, 0.555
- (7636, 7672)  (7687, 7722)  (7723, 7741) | 5.84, 0.481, 0.465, 0.601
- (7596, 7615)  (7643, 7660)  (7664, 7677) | 2.48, 0.531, 0.45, 0.525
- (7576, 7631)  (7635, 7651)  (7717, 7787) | 3.92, 0.634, 0.461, 0.543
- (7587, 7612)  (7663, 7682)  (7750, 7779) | -0.31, 0.519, 0.522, 0.507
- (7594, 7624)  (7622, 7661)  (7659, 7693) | 2.28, 0.539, 0.487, 0.494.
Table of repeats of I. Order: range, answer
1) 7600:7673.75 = 0.717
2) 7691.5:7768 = 0.906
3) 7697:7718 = 0.544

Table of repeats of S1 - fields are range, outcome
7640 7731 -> 0.479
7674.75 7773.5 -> 0.52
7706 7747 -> 0.527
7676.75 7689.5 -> 0.494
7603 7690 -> 0.504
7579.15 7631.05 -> 0.585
